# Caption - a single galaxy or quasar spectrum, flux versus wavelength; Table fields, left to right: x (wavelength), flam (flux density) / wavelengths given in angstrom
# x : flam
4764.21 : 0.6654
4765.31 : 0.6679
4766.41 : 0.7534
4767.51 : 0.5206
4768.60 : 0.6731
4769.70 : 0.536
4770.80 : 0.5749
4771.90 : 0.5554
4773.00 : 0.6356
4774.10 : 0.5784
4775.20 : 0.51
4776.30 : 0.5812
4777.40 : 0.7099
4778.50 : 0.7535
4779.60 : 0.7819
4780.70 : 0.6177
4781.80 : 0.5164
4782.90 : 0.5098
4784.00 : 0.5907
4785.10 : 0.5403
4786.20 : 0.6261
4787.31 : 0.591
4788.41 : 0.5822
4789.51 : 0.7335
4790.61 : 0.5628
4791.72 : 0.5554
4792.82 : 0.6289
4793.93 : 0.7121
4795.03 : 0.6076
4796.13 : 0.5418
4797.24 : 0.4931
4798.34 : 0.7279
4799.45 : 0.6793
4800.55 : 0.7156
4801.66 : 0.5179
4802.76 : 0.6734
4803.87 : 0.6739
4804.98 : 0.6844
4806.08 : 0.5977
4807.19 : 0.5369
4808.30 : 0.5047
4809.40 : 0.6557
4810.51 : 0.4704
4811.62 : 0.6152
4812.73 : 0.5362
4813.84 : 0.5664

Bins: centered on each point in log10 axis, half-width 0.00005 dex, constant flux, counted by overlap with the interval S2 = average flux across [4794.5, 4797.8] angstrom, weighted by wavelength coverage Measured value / 0.548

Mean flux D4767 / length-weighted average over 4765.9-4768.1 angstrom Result 0.637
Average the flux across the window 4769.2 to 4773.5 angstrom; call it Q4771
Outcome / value 0.575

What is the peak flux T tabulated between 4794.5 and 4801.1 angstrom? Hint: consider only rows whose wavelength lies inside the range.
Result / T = 0.7279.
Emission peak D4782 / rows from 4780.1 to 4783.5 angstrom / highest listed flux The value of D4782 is 0.6177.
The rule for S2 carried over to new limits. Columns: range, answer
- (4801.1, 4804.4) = 0.621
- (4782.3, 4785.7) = 0.549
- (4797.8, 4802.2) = 0.66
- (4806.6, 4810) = 0.565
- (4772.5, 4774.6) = 0.607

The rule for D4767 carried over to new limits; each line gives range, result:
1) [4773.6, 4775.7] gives 0.544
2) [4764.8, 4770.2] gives 0.631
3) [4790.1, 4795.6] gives 0.613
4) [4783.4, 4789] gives 0.587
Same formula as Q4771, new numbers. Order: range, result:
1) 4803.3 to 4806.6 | 0.652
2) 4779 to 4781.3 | 0.698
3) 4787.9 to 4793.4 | 0.613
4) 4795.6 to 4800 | 0.61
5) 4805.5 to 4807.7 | 0.571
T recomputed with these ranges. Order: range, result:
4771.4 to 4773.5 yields 0.6356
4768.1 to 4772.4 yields 0.6731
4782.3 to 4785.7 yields 0.5907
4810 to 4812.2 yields 0.6152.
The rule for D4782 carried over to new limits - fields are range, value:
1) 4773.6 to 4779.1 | 0.7535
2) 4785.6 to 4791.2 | 0.7335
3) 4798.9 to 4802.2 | 0.7156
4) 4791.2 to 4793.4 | 0.6289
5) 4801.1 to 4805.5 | 0.6844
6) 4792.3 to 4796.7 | 0.7121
